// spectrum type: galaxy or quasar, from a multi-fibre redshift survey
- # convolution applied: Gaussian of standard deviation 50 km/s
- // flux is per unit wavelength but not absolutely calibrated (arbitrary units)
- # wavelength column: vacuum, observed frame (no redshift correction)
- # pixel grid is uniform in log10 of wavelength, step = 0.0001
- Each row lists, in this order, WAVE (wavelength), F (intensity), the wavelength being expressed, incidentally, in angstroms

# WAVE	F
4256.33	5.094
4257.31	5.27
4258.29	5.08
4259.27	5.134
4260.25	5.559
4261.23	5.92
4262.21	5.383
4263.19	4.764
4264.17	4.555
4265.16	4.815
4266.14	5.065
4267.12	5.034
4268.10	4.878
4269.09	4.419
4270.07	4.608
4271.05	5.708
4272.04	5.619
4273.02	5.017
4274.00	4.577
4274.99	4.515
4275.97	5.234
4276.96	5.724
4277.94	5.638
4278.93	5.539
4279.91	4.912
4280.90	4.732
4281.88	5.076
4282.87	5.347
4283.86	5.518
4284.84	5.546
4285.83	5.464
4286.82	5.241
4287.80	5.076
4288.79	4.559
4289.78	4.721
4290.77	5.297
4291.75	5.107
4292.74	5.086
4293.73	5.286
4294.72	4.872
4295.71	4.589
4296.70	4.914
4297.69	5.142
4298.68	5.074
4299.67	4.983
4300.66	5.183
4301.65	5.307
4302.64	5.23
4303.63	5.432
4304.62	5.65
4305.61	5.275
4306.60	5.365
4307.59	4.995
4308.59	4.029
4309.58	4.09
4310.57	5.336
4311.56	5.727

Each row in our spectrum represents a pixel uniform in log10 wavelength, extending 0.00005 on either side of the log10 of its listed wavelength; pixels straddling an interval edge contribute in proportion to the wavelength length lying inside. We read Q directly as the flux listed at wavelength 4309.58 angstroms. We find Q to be 4.09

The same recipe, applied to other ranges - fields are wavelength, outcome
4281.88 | 5.076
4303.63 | 5.432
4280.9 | 4.732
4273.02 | 5.017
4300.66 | 5.183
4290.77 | 5.297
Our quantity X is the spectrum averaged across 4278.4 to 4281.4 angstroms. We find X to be 5.07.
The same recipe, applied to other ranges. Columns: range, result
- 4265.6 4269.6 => 4.85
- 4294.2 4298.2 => 4.88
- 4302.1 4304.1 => 5.33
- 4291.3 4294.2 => 5.15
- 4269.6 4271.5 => 5.16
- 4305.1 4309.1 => 4.91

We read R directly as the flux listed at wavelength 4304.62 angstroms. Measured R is 5.65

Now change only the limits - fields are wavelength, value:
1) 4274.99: 4.515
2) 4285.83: 5.464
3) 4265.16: 4.815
